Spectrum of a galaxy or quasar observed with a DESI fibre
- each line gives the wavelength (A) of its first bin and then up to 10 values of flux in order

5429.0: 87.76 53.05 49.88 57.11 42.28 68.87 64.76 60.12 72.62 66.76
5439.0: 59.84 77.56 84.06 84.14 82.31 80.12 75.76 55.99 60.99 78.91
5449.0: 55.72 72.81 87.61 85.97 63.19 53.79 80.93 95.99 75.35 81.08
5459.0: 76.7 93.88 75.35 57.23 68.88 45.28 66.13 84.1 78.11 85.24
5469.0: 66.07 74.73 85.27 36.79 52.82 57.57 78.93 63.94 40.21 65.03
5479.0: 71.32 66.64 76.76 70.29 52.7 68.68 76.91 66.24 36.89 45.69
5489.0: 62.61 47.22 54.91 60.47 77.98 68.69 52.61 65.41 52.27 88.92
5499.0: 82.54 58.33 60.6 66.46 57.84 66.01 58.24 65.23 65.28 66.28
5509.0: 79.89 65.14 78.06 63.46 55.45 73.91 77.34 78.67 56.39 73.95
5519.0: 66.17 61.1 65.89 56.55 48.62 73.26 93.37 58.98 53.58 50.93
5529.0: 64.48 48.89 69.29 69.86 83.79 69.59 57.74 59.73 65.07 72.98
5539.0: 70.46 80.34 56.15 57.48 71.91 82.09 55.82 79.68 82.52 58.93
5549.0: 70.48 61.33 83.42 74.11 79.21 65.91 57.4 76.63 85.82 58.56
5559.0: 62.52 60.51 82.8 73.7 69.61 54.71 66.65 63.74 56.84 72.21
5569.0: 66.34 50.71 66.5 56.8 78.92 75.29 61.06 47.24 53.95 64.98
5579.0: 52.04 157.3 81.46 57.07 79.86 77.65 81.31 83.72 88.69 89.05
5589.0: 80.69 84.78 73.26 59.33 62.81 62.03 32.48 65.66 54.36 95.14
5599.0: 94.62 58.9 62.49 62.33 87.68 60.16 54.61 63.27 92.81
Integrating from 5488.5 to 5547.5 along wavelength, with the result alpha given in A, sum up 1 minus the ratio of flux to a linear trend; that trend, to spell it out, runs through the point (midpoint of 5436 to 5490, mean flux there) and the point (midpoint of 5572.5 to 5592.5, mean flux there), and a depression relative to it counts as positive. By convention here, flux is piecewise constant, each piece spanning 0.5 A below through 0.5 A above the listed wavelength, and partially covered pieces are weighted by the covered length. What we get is 5.1 A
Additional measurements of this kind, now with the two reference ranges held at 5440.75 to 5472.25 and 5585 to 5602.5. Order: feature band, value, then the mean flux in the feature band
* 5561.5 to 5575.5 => 1.30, 65.2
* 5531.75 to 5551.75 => 0.76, 69.5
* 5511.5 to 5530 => 2.02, 64.7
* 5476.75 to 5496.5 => 3.11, 61.6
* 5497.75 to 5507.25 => 0.84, 66.4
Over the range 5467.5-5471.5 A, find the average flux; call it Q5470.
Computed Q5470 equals 77.8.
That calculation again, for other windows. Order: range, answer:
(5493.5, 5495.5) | 60.6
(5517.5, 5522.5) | 64.7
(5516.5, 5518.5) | 65.2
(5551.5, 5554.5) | 73.1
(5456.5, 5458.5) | 78.2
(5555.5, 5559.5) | 70.9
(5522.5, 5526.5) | 68.6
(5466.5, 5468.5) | 81.7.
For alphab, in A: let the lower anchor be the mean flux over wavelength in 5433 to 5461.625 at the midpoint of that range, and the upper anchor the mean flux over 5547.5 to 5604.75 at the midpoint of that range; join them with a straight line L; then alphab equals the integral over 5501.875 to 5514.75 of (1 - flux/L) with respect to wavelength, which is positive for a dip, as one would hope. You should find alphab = 0.96 A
